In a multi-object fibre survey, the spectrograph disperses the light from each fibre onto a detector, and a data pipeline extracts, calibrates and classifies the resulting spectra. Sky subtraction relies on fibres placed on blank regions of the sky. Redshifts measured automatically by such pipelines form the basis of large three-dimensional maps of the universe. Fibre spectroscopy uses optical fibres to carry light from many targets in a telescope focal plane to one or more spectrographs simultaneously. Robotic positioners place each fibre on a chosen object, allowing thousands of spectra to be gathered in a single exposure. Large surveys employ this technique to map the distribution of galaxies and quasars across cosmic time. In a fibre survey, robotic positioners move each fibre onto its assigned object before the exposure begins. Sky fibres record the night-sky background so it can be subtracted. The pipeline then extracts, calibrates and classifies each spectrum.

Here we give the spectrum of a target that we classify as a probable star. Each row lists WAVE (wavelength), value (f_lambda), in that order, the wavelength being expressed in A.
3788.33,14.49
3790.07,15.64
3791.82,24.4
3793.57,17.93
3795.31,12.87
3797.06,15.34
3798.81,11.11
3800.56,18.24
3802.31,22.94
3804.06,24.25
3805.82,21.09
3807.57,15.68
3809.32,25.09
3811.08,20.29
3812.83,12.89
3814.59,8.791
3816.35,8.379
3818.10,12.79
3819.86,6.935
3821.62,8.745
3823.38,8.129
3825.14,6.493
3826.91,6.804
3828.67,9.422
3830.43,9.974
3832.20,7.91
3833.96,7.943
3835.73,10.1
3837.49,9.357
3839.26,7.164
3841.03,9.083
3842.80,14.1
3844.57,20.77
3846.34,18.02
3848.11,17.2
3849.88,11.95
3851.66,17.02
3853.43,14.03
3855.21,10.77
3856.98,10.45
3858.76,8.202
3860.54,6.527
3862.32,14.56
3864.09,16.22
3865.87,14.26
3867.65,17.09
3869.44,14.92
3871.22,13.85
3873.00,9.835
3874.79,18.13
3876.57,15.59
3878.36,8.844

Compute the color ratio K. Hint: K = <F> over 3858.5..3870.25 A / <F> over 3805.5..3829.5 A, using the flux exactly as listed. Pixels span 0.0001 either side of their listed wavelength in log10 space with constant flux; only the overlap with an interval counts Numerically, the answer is 1.11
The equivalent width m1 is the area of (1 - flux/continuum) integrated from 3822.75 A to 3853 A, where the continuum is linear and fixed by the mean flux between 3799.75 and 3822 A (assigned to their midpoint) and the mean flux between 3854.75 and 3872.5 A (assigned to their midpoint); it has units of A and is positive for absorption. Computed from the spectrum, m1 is 6.0 A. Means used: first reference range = 16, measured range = 11.3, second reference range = 12.7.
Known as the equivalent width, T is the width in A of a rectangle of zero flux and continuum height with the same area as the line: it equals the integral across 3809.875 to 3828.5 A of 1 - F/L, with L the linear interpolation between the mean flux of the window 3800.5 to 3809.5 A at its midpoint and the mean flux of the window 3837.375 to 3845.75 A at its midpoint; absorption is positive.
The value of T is 8.1 A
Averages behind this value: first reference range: 21.2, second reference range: 12.6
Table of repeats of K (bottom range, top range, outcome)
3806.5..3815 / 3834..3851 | 0.75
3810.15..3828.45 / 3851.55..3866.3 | 1.21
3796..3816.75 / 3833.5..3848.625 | 0.74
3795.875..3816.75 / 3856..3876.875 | 0.77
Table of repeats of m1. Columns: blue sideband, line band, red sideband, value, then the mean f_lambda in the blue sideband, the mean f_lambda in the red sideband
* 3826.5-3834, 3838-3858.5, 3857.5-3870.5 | -4.7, 8.57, 13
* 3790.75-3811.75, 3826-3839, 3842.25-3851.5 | 6.5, 19.1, 16.5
